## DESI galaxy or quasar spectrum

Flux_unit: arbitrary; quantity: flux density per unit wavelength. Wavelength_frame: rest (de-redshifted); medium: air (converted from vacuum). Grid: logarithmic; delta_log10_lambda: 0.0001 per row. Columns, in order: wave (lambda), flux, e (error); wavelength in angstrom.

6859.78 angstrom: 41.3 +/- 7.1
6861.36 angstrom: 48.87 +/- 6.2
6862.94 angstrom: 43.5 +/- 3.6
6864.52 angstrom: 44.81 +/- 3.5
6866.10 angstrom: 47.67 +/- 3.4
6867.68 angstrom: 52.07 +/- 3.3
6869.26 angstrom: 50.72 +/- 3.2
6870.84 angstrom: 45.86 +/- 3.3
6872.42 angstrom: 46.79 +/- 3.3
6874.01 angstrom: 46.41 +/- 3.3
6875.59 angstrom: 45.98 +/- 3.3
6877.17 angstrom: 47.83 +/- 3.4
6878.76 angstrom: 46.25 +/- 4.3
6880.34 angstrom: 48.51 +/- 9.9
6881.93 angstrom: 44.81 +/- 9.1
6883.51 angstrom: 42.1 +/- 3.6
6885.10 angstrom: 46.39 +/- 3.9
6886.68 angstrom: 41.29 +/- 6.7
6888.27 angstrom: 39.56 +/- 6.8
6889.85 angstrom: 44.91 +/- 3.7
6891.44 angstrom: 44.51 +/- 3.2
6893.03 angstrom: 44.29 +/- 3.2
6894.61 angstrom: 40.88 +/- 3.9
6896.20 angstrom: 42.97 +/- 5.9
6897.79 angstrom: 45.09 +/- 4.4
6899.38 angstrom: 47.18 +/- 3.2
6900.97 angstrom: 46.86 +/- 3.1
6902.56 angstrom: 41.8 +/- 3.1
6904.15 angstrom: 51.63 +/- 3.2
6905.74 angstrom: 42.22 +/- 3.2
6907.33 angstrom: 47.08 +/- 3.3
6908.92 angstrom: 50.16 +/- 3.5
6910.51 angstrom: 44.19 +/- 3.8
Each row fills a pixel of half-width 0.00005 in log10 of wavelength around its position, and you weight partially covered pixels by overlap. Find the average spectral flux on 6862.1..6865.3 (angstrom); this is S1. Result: 44.2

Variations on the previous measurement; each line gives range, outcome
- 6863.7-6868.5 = 48.2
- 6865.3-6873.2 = 48.7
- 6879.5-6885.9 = 45.5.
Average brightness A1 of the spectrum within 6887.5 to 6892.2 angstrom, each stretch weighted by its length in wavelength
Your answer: 43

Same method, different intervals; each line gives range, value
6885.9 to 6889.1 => 40.5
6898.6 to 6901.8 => 46.9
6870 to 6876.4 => 46.3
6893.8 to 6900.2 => 44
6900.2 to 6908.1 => 45.9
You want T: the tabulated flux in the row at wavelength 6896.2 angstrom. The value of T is 42.97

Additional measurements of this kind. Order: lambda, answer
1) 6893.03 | 44.29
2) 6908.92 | 50.16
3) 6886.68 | 41.29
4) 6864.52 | 44.81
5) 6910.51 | 44.19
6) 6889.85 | 44.91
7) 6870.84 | 45.86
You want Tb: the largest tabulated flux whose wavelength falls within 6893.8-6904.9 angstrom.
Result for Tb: 51.63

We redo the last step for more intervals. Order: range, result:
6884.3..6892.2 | 46.39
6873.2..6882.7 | 48.51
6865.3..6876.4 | 52.07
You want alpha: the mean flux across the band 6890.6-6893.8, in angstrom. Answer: 44.3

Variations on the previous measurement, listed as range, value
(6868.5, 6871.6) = 48.3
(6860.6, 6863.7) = 46.2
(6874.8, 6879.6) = 46.7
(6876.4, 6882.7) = 46.8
